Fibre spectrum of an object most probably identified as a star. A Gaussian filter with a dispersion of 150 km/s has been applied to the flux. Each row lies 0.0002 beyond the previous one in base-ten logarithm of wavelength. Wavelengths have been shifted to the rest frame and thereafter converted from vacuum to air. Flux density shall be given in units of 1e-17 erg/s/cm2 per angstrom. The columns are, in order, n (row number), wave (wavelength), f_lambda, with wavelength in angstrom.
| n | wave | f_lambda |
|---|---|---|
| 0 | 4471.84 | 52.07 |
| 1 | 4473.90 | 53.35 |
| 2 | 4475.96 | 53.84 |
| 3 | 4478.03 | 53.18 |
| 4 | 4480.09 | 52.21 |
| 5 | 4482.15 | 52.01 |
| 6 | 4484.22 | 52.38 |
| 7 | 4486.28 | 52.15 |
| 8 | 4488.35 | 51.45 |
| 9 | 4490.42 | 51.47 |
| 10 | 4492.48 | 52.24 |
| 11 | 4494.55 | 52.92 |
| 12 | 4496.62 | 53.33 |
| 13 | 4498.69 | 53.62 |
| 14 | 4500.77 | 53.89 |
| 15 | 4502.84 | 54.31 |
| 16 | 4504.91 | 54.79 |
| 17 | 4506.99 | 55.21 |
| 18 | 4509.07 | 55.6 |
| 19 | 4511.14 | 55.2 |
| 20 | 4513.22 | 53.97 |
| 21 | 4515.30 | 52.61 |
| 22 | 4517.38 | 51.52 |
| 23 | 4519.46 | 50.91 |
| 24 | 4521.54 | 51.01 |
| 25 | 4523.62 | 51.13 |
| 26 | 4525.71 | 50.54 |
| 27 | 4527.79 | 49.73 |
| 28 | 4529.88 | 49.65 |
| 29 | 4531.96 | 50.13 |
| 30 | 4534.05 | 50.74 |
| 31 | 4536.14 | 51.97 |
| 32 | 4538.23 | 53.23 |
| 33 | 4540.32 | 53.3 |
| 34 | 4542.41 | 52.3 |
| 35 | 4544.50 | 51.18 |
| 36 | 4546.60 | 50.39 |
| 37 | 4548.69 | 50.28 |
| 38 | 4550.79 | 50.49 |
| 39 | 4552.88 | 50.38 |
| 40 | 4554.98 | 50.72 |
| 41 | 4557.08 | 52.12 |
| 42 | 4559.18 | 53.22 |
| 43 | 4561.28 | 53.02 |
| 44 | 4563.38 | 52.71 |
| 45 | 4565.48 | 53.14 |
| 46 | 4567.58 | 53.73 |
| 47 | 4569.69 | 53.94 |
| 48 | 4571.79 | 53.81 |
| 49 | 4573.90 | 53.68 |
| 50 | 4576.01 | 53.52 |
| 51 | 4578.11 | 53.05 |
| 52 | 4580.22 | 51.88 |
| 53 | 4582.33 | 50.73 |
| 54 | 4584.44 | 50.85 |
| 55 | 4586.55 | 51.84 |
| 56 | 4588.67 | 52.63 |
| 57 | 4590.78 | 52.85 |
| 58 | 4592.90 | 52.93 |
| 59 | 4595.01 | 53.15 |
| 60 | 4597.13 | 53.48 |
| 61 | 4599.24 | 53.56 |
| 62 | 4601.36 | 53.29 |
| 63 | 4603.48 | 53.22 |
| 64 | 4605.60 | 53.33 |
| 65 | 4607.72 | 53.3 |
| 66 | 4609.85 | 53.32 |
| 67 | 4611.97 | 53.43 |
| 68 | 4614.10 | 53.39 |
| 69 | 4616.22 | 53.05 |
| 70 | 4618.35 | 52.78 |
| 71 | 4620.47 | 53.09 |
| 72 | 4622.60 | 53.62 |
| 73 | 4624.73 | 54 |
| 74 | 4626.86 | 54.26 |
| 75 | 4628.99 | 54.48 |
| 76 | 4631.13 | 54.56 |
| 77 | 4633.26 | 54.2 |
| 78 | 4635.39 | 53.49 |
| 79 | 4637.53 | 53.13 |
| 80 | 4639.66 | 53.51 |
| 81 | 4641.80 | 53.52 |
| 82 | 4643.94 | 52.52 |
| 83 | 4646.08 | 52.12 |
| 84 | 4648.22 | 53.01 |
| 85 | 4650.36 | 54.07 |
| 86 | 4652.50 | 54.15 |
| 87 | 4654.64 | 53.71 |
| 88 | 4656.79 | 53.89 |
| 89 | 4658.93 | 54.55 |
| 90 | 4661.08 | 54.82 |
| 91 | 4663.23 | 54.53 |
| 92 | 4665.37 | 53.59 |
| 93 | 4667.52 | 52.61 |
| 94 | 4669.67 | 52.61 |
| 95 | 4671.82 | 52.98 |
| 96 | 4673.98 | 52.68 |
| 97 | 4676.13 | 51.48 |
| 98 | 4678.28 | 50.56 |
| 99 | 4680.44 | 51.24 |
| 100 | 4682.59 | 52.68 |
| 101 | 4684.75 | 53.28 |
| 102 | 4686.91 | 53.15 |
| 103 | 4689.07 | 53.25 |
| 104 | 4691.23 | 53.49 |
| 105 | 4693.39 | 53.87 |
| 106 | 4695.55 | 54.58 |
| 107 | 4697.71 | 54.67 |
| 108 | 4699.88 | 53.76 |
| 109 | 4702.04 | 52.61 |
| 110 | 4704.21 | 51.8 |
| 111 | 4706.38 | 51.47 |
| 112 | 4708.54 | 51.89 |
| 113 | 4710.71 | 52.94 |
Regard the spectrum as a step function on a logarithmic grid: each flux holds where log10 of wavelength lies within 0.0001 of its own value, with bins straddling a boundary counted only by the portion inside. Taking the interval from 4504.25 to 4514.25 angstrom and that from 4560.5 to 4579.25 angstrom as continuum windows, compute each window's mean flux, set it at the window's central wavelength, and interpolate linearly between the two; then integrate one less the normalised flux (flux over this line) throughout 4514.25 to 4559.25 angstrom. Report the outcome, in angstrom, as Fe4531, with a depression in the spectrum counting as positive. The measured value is 2.5 angstrom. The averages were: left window 54.9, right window 53.4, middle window 51.2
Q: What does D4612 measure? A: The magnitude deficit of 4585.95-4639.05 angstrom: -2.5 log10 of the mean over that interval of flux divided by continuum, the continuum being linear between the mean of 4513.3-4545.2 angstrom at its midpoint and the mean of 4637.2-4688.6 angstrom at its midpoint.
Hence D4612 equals -0.02 mag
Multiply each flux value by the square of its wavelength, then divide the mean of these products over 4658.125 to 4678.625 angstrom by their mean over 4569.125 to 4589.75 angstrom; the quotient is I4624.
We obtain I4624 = 1.05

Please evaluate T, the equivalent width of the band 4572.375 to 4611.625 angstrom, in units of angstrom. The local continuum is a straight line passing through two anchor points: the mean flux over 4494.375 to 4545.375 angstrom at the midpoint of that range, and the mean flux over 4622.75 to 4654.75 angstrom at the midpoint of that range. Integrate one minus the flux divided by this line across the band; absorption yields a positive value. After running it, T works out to 0.3 angstrom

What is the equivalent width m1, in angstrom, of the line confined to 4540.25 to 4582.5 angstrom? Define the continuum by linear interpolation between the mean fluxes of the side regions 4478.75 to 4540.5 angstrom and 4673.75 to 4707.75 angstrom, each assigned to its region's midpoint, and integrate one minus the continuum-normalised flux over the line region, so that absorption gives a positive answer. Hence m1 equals 0.2 angstrom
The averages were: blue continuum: 52.4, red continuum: 52.8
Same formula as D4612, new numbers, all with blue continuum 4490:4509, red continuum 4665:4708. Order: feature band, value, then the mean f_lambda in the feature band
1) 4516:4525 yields 0.050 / 51.2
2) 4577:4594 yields 0.024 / 52.1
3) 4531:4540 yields 0.039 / 51.7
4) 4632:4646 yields -0.006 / 53.3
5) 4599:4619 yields -0.001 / 53.2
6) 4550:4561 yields 0.039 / 51.5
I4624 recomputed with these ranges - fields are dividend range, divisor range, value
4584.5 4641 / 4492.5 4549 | 1.06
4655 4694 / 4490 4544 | 1.08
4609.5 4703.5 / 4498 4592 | 1.07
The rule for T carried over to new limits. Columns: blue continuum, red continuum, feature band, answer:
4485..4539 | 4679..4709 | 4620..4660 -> -0.66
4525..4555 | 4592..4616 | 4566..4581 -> -0.34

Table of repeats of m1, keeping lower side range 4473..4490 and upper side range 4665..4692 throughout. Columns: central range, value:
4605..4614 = -0.14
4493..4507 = -0.36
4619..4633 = -0.39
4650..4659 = -0.26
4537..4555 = 0.38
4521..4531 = 0.41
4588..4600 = -0.13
